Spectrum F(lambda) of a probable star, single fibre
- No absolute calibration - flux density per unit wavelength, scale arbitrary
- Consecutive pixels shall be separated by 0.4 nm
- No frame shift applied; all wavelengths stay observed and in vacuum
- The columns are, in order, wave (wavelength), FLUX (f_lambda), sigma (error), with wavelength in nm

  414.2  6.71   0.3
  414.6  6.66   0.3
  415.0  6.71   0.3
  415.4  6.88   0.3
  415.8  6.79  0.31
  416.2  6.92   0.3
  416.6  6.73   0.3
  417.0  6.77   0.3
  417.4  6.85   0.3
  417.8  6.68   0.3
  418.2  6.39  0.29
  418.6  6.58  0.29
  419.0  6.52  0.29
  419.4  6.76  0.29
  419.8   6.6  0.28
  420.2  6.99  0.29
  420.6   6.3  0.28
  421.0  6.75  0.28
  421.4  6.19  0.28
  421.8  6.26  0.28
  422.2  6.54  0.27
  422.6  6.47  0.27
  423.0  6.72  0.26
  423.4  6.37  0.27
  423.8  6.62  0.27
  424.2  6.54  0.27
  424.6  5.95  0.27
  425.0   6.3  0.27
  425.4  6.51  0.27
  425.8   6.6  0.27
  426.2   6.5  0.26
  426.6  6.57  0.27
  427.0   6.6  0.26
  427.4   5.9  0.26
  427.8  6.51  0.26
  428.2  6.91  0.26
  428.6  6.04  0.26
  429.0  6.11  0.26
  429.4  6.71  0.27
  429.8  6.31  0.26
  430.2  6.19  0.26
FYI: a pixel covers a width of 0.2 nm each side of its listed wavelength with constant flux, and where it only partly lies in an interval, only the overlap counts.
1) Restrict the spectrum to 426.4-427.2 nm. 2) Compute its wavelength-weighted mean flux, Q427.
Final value 6.59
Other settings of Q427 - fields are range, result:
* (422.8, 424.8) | 6.44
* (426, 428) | 6.42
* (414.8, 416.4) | 6.83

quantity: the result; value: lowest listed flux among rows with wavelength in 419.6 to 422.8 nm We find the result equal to 6.19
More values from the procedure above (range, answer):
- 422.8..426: 5.95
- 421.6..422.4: 6.26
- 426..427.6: 5.9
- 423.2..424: 6.37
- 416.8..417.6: 6.77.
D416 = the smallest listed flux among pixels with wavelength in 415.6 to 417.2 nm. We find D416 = 6.73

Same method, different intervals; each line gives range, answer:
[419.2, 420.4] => 6.6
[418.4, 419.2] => 6.52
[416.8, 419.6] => 6.39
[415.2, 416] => 6.79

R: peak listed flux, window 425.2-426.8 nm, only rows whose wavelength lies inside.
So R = 6.6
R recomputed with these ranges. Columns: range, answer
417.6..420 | 6.76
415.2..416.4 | 6.92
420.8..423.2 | 6.75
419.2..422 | 6.99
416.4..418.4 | 6.85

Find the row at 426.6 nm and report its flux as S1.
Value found 6.57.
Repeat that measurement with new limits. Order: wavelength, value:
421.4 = 6.19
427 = 6.6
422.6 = 6.47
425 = 6.3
